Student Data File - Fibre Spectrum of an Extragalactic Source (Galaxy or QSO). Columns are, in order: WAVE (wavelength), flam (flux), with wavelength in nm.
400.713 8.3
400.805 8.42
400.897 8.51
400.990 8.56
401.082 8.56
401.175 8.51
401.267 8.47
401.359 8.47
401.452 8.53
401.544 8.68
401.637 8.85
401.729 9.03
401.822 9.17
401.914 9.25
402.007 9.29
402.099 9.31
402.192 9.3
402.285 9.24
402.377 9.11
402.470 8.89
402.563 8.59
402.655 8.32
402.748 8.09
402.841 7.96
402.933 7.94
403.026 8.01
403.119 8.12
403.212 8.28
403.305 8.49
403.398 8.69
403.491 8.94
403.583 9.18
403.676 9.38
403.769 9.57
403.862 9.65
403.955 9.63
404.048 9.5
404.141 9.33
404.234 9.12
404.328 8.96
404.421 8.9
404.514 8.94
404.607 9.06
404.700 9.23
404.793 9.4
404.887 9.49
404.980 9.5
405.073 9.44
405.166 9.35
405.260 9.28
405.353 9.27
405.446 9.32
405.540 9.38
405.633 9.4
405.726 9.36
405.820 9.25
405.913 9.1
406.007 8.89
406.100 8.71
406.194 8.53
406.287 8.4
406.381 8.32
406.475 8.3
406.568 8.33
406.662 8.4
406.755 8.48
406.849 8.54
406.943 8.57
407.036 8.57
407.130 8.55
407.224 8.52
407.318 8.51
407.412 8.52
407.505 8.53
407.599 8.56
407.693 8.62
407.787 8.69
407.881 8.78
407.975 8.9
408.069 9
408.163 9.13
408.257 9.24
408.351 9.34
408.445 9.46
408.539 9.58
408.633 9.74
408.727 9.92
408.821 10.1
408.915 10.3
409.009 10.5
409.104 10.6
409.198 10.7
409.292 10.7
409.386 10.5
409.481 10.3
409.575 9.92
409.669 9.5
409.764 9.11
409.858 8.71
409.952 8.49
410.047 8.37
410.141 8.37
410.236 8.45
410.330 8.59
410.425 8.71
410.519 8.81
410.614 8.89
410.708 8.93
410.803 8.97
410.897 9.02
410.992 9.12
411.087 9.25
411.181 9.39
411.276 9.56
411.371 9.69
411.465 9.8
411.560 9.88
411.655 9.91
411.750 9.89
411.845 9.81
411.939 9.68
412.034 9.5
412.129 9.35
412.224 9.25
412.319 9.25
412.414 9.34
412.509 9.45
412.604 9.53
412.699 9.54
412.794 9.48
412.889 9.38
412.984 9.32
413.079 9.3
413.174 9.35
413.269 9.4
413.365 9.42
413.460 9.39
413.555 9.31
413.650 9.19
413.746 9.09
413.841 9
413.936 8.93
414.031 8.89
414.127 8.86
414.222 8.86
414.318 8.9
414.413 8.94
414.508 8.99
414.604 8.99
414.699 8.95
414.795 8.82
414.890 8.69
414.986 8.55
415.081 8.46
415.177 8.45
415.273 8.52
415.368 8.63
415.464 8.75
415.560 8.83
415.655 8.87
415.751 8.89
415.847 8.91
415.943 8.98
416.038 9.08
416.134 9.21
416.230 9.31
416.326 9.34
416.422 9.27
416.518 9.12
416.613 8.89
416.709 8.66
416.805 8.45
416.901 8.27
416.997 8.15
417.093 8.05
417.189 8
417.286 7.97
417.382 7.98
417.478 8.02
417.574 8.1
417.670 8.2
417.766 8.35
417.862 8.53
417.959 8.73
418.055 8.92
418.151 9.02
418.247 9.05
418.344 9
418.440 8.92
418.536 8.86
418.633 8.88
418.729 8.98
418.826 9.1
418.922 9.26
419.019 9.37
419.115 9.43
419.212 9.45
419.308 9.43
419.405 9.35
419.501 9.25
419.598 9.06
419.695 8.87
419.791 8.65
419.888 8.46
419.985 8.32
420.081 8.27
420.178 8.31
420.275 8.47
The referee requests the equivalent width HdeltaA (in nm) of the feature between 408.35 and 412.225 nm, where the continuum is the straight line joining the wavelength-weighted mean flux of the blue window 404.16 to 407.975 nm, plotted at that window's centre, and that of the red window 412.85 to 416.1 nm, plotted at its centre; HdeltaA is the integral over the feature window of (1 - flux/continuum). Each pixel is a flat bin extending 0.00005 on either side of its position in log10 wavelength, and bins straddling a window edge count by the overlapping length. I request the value -0.25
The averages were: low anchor 8.88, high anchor 8.97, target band 9.5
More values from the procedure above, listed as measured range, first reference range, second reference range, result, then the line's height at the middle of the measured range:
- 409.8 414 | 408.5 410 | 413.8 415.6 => 0.06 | 9.37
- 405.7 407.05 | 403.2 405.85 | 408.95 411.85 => 0.09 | 9.29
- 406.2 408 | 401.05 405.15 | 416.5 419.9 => 0.07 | 8.88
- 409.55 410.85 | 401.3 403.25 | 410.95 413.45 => 0.07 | 9.33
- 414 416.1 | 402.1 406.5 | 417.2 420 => 0.01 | 8.84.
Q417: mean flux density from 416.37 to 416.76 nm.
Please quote 9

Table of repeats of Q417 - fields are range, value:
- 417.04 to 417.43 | 7.99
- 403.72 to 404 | 9.61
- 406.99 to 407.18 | 8.54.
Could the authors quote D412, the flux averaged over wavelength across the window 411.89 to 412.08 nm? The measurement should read 9.63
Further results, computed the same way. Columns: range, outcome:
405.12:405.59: 9.32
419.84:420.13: 8.35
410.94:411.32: 9.32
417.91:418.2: 8.89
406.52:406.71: 8.4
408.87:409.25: 10.5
